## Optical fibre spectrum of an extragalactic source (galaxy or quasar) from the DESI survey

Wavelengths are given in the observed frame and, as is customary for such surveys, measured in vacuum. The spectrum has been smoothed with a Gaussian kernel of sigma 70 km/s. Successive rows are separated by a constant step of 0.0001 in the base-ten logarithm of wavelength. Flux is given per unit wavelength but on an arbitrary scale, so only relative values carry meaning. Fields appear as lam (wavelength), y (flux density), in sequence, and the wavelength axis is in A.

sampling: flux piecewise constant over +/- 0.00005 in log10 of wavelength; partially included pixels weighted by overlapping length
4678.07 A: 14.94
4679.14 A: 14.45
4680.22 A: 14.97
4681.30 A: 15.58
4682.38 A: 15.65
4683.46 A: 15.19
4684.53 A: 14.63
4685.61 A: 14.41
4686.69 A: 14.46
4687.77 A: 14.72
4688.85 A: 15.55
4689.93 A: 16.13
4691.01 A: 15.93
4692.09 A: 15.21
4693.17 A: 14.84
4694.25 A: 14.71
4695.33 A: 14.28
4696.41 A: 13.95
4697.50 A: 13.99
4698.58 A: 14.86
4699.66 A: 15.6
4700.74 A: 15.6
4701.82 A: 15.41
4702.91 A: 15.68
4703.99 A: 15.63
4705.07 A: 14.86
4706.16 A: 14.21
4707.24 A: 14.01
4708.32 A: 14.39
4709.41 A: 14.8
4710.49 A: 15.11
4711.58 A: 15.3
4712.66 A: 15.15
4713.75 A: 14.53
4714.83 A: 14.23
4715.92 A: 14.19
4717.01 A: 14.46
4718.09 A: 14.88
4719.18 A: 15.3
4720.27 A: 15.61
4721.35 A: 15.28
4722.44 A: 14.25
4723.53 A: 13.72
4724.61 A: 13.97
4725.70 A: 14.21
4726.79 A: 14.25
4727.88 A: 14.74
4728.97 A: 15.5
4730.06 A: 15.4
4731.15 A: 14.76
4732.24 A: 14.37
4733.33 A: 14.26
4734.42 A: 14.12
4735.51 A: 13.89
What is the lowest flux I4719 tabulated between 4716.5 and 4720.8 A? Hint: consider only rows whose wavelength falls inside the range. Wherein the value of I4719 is 14.46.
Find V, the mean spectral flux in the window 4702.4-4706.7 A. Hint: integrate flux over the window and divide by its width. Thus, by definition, 15.1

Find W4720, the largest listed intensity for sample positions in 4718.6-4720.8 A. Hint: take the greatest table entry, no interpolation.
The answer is 15.61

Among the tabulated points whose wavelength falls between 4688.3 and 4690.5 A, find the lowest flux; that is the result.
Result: 15.55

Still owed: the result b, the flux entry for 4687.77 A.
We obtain 14.72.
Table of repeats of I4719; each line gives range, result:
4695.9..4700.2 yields 13.95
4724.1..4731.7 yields 13.97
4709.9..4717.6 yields 14.19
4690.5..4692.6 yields 15.21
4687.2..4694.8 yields 14.71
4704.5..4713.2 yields 14.01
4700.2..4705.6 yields 14.86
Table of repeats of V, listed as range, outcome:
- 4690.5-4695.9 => 15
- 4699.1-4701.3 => 15.6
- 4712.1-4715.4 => 14.6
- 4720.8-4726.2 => 14.3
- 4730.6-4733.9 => 14.5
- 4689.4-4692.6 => 15.8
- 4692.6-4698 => 14.3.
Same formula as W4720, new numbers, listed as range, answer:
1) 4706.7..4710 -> 14.8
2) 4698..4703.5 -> 15.68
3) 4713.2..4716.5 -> 14.53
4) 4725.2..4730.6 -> 15.5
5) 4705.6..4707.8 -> 14.21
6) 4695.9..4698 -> 13.99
